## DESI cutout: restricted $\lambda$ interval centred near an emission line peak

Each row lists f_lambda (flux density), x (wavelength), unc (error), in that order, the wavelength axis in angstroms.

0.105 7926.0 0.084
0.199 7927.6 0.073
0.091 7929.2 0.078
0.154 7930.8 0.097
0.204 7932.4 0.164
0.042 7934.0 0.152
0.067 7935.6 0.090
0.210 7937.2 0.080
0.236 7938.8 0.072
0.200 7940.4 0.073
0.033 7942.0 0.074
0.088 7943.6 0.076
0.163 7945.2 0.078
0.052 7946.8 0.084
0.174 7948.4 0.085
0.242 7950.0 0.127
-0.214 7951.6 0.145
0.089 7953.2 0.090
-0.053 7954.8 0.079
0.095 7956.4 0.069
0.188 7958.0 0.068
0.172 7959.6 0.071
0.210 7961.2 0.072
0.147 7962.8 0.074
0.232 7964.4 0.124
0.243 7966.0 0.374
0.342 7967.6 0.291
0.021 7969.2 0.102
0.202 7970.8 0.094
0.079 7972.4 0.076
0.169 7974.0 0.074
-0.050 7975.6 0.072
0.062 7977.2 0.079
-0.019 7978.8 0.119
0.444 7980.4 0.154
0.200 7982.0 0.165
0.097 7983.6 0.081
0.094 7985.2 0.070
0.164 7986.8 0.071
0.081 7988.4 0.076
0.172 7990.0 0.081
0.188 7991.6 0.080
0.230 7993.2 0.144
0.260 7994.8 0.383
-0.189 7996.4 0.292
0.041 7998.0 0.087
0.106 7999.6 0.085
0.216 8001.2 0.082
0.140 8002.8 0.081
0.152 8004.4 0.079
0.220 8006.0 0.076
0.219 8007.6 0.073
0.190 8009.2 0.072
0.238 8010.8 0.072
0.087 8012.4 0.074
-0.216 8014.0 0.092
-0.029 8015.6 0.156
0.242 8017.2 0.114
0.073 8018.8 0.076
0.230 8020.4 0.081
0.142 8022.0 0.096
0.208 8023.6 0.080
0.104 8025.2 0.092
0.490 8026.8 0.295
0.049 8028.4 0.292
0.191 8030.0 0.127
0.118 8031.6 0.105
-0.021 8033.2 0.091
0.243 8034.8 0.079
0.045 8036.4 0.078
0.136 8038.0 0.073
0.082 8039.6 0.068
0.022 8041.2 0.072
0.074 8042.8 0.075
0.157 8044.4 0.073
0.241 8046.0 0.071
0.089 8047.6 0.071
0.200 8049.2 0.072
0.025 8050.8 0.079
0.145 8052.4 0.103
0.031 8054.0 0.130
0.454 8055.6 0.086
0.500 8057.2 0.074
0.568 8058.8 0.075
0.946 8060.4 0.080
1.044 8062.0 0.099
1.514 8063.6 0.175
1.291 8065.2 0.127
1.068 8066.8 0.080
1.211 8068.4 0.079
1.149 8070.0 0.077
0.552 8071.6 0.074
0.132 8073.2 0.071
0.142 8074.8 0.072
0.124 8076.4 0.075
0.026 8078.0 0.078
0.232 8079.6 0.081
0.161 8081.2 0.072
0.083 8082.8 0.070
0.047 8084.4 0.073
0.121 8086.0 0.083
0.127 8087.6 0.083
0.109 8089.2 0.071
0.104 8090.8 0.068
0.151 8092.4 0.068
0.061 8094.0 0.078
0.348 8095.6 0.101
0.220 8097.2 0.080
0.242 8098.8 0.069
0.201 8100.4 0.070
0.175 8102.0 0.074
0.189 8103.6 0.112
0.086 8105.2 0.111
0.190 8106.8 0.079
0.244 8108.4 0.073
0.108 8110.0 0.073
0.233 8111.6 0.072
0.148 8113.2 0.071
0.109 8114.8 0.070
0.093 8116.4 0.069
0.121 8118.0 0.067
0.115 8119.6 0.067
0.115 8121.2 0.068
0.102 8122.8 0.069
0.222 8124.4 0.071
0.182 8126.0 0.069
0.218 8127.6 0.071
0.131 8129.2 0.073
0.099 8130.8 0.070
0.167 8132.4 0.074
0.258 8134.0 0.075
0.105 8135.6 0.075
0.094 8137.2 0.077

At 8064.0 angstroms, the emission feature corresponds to [O II]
